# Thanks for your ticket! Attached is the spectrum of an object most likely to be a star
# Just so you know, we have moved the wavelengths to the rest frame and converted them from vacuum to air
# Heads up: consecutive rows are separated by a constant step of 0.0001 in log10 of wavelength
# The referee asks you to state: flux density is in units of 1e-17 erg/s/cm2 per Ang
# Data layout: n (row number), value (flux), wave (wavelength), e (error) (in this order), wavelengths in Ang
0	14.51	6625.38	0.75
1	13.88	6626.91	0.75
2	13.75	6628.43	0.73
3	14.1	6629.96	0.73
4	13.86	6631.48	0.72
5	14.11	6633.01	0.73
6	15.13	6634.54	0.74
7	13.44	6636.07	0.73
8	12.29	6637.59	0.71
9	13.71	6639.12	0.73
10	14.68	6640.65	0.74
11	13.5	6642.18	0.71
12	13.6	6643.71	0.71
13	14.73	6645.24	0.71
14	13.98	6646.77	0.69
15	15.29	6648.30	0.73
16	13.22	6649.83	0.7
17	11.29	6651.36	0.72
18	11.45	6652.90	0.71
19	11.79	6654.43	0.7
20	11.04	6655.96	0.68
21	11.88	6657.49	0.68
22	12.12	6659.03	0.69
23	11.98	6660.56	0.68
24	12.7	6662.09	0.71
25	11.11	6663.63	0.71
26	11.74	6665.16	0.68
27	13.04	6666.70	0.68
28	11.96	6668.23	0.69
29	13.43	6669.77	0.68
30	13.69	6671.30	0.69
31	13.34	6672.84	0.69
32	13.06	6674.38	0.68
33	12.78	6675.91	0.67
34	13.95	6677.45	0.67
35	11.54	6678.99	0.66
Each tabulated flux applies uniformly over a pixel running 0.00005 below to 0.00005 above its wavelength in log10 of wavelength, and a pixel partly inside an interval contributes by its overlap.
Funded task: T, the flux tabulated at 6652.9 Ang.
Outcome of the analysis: 11.45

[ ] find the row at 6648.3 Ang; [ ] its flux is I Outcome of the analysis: 15.29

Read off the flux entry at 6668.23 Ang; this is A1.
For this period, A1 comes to 11.96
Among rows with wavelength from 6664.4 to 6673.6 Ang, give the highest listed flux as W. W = 13.69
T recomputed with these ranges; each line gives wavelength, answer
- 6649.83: 13.22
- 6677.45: 13.95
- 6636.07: 13.44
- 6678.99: 11.54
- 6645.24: 14.73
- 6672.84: 13.34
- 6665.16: 11.74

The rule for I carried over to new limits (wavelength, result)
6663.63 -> 11.11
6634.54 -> 15.13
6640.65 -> 14.68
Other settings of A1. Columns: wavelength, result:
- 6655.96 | 11.04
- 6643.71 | 13.6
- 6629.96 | 14.1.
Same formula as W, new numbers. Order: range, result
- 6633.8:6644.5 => 15.13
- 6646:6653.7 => 15.29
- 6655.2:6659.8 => 12.12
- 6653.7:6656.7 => 11.79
